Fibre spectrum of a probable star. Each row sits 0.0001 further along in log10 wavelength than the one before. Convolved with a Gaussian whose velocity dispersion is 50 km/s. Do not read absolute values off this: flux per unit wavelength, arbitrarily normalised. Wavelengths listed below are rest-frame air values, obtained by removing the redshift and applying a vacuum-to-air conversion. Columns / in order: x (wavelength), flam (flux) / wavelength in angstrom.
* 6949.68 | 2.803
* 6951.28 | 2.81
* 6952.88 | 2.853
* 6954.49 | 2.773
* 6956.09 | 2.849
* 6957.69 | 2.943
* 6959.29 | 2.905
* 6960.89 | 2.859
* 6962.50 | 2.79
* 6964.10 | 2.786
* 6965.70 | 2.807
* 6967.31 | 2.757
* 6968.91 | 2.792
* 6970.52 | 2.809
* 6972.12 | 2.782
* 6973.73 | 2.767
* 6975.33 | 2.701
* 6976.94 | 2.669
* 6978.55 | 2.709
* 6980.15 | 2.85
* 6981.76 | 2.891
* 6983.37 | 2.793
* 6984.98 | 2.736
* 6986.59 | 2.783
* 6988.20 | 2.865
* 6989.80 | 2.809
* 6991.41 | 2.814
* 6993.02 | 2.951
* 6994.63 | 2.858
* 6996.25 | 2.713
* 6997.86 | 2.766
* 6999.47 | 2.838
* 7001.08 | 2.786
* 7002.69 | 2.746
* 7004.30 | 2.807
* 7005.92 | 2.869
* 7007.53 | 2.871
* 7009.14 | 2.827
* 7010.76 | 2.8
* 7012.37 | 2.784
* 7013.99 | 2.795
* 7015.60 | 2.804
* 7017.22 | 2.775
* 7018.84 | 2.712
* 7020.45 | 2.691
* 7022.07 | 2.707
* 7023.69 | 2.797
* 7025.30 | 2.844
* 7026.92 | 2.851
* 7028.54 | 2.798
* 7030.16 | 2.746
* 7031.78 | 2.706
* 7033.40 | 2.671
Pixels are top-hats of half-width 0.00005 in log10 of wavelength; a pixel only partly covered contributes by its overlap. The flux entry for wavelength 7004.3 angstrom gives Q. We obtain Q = 2.807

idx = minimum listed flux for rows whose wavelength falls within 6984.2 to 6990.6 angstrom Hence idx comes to 2.736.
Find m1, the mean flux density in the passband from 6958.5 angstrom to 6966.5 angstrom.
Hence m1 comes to 2.83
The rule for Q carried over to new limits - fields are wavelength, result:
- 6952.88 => 2.853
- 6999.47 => 2.838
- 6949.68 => 2.803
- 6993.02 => 2.951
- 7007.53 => 2.871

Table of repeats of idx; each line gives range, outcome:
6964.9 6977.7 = 2.669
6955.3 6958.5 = 2.849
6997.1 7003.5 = 2.746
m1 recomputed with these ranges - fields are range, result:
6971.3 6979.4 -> 2.73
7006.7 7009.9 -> 2.86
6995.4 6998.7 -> 2.74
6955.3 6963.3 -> 2.87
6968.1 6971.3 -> 2.8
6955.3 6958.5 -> 2.9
